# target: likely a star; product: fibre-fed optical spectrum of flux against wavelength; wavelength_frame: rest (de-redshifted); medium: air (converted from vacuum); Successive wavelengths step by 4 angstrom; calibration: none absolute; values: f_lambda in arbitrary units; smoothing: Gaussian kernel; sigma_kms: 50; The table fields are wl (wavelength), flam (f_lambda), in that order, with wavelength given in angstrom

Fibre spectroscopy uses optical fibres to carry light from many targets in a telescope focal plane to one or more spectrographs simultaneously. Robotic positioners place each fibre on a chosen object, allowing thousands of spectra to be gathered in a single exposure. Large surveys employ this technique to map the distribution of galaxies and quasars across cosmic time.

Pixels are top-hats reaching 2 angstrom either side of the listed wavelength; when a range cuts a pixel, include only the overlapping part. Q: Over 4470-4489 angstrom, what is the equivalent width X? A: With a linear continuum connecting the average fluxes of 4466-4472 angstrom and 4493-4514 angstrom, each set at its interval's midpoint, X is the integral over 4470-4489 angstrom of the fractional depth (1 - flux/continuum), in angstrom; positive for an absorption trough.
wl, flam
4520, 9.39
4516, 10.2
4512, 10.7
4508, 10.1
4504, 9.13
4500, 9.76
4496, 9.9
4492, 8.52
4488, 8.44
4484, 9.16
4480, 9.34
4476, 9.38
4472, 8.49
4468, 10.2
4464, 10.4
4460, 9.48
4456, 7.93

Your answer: 1.39 angstrom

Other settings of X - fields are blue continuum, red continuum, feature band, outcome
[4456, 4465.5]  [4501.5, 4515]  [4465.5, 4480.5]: 0.4 angstrom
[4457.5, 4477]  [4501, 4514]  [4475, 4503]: 1.6 angstrom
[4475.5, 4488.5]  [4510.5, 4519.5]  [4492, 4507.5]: 0.4 angstrom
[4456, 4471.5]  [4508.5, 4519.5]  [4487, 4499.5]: 1.1 angstrom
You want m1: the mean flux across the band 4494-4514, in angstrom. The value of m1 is 9.92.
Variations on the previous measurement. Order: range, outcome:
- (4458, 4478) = 9.59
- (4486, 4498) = 8.95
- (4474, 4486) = 9.29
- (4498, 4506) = 9.45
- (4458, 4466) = 9.94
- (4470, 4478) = 8.94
